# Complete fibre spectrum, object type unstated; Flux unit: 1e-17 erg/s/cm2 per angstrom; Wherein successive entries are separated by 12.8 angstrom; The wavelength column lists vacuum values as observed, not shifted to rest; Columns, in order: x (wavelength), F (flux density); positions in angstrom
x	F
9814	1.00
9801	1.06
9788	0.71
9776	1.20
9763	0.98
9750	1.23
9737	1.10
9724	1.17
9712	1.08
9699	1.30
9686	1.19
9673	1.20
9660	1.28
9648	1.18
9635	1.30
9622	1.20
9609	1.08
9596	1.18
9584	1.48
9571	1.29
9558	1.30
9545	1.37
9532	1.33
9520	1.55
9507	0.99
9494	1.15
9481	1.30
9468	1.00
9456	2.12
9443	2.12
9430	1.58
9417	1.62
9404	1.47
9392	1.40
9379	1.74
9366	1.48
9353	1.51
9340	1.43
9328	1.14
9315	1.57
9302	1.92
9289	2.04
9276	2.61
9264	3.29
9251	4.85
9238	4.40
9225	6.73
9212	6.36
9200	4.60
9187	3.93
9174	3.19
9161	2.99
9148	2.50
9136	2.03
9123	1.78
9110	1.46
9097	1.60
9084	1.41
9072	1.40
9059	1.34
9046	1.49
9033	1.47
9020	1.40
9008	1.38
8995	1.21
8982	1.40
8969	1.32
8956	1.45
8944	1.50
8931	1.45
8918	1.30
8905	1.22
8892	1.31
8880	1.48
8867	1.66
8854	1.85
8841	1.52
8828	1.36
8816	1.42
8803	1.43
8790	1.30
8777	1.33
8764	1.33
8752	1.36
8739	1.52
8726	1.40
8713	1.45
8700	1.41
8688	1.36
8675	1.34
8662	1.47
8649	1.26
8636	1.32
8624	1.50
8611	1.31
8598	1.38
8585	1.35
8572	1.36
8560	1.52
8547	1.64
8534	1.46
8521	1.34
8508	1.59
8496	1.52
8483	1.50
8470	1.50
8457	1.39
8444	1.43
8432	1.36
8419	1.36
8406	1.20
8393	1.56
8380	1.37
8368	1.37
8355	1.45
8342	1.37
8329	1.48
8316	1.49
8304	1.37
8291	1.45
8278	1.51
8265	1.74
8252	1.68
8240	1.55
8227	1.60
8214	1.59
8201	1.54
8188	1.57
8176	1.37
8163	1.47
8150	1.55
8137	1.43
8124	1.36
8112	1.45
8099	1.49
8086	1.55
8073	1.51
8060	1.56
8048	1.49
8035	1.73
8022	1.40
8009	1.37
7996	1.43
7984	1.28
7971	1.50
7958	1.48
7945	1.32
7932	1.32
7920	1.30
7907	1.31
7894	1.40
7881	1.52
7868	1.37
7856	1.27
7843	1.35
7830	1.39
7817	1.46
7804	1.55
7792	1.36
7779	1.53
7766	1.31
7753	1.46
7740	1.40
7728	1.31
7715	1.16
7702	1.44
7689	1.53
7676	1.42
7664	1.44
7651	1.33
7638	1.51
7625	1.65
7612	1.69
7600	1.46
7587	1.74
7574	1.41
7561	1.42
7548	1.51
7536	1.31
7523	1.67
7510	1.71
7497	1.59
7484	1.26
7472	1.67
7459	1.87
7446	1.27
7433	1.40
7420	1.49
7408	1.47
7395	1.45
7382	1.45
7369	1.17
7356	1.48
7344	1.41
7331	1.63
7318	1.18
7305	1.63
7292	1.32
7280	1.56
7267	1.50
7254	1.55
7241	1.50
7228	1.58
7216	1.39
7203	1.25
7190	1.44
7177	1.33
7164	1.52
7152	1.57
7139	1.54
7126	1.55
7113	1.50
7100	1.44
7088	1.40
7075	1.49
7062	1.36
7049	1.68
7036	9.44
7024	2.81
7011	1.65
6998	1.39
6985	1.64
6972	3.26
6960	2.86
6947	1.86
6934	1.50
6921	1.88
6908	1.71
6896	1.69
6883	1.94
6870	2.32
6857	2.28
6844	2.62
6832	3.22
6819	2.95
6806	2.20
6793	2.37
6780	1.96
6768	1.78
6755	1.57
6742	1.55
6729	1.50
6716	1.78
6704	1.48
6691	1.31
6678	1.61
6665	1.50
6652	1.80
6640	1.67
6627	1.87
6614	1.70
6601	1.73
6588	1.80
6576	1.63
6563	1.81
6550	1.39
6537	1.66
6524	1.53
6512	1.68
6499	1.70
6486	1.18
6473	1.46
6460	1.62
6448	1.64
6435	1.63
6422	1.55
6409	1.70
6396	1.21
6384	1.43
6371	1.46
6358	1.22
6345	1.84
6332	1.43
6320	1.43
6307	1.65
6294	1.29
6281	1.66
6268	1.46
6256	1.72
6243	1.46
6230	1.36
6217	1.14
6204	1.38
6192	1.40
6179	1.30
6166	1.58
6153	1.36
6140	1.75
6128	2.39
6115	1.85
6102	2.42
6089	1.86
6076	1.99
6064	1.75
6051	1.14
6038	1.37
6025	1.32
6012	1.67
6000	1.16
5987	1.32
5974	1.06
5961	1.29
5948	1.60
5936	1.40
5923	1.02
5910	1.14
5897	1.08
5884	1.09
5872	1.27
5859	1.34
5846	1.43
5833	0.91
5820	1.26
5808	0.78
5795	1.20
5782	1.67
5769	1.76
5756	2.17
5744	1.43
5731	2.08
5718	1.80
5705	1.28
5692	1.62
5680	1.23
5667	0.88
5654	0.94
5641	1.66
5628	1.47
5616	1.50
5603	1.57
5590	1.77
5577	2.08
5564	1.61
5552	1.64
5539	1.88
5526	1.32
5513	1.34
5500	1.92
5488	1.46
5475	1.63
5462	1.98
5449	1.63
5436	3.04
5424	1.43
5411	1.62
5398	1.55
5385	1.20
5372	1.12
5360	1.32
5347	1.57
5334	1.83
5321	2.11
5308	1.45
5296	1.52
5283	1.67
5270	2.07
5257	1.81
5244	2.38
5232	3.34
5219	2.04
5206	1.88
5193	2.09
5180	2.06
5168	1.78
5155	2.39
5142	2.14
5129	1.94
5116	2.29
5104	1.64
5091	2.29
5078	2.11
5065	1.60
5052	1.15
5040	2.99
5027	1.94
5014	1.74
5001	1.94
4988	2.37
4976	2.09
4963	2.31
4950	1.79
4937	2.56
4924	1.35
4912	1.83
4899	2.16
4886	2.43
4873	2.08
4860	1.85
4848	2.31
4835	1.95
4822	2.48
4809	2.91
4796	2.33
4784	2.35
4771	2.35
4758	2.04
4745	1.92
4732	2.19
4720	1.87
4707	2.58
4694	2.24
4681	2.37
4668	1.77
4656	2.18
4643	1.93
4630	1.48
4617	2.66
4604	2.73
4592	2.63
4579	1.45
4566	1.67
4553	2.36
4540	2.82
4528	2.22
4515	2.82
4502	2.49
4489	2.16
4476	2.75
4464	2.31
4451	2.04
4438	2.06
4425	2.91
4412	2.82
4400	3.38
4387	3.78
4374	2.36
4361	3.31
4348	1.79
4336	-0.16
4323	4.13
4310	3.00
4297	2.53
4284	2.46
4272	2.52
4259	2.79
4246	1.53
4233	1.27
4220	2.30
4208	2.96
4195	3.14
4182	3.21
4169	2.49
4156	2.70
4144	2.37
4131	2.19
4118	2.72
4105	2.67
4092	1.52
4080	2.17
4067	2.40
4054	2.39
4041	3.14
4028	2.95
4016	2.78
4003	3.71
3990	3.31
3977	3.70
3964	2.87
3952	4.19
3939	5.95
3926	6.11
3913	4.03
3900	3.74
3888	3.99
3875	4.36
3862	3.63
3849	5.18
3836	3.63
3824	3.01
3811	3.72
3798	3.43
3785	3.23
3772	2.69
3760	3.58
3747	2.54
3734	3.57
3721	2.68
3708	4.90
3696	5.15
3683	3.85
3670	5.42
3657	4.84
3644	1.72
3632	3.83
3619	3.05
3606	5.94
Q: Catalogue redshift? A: 0.404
